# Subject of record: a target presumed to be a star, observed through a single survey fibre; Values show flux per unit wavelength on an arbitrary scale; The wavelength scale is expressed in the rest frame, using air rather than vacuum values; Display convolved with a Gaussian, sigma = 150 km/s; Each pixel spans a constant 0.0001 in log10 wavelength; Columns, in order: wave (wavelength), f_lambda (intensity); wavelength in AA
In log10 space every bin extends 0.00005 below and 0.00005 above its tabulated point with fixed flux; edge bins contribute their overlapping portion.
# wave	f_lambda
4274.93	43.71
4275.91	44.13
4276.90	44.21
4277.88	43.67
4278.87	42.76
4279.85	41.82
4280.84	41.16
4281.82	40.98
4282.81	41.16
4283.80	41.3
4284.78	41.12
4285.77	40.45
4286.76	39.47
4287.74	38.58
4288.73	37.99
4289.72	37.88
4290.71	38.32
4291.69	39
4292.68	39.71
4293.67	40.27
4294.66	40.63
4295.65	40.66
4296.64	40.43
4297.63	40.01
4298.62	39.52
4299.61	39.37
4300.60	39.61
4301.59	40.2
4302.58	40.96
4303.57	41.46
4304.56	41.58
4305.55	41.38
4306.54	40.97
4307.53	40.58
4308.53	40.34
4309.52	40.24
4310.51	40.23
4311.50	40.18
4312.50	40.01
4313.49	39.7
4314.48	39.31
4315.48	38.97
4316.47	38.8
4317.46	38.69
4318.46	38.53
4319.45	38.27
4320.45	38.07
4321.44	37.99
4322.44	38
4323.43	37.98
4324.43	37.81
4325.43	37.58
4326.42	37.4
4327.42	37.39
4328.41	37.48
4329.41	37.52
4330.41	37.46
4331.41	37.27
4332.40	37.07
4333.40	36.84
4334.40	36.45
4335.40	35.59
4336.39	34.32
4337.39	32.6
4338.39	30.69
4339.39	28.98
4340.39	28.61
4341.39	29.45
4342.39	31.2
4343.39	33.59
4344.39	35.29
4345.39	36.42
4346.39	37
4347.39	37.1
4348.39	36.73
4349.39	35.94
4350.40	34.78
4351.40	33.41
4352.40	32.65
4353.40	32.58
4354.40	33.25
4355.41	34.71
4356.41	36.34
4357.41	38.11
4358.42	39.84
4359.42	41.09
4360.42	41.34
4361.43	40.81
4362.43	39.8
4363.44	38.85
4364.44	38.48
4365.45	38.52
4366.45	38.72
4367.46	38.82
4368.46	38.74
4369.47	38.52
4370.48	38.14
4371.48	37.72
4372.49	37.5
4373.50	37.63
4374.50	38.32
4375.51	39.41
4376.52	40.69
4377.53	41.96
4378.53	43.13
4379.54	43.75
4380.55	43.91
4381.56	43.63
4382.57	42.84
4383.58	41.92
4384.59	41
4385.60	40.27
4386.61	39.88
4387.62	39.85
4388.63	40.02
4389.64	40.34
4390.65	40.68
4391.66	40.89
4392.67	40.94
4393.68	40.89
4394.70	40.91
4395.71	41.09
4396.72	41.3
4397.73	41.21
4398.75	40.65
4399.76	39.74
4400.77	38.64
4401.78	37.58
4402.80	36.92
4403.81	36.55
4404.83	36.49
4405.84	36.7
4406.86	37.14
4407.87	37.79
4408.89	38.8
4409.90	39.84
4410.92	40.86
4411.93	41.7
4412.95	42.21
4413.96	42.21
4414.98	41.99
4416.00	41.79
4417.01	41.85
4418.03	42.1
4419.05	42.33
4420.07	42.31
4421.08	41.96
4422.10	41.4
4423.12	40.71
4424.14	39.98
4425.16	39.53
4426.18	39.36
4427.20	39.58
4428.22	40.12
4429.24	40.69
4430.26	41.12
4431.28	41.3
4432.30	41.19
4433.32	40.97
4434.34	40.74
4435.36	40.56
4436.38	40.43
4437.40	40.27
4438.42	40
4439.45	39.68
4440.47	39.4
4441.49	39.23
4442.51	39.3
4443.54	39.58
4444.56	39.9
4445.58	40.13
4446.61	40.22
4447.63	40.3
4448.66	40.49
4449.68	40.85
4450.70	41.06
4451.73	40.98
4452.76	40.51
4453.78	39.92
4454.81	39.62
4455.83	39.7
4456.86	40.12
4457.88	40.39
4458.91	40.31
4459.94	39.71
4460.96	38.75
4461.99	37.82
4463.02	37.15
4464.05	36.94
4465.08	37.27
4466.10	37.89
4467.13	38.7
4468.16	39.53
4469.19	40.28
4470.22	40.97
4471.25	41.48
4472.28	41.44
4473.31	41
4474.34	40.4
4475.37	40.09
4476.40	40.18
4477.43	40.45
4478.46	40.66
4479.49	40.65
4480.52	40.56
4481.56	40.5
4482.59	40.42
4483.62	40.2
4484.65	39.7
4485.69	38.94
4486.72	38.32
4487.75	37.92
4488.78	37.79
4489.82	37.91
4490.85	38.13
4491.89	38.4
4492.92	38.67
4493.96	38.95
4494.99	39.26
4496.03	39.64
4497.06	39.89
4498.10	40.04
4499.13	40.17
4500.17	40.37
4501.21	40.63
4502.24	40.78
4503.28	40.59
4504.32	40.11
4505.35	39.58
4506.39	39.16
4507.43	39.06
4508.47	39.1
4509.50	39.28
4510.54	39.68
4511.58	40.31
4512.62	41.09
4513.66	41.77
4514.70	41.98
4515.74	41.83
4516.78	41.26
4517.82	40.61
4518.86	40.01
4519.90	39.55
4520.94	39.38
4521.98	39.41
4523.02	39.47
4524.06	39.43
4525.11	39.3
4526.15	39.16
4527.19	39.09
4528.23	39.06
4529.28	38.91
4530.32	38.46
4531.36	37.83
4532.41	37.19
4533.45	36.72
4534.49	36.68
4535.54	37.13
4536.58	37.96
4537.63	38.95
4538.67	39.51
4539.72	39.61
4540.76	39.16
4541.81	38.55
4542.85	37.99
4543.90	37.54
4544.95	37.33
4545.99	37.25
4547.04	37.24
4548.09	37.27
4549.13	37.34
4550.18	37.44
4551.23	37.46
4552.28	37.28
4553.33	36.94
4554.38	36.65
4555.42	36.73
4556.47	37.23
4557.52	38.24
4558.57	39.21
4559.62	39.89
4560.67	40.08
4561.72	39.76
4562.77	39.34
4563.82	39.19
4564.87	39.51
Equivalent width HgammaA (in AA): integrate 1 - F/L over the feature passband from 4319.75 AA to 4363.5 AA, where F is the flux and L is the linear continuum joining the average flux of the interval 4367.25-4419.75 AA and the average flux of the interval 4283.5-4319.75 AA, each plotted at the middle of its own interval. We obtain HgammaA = 4.4 AA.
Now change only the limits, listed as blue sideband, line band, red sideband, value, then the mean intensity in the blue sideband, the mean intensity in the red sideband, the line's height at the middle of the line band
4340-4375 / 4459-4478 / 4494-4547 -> -0.5 AA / 36.6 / 39.3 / 38.4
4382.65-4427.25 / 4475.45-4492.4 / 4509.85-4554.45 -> 0.0 AA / 40.3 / 38.8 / 39.3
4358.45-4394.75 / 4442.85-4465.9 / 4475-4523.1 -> 0.2 AA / 40.3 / 39.8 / 40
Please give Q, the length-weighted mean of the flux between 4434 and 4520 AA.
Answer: 39.8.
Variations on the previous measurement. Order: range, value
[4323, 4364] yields 35.8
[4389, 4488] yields 40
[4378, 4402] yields 41.1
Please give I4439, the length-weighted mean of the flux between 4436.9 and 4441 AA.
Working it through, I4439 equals 39.8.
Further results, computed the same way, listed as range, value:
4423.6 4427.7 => 39.6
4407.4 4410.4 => 38.8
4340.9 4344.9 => 32.4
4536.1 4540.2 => 39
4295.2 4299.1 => 40.1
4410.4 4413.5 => 41.6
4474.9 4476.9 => 40.1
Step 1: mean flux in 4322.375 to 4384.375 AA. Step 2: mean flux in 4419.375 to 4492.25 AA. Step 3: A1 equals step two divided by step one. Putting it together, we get 1.07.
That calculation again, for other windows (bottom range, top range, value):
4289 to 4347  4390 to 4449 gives 1.06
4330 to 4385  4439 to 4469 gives 1.06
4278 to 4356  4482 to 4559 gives 1.03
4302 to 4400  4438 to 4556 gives 1.03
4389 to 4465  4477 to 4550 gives 0.98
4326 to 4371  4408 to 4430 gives 1.13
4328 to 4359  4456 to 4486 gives 1.14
